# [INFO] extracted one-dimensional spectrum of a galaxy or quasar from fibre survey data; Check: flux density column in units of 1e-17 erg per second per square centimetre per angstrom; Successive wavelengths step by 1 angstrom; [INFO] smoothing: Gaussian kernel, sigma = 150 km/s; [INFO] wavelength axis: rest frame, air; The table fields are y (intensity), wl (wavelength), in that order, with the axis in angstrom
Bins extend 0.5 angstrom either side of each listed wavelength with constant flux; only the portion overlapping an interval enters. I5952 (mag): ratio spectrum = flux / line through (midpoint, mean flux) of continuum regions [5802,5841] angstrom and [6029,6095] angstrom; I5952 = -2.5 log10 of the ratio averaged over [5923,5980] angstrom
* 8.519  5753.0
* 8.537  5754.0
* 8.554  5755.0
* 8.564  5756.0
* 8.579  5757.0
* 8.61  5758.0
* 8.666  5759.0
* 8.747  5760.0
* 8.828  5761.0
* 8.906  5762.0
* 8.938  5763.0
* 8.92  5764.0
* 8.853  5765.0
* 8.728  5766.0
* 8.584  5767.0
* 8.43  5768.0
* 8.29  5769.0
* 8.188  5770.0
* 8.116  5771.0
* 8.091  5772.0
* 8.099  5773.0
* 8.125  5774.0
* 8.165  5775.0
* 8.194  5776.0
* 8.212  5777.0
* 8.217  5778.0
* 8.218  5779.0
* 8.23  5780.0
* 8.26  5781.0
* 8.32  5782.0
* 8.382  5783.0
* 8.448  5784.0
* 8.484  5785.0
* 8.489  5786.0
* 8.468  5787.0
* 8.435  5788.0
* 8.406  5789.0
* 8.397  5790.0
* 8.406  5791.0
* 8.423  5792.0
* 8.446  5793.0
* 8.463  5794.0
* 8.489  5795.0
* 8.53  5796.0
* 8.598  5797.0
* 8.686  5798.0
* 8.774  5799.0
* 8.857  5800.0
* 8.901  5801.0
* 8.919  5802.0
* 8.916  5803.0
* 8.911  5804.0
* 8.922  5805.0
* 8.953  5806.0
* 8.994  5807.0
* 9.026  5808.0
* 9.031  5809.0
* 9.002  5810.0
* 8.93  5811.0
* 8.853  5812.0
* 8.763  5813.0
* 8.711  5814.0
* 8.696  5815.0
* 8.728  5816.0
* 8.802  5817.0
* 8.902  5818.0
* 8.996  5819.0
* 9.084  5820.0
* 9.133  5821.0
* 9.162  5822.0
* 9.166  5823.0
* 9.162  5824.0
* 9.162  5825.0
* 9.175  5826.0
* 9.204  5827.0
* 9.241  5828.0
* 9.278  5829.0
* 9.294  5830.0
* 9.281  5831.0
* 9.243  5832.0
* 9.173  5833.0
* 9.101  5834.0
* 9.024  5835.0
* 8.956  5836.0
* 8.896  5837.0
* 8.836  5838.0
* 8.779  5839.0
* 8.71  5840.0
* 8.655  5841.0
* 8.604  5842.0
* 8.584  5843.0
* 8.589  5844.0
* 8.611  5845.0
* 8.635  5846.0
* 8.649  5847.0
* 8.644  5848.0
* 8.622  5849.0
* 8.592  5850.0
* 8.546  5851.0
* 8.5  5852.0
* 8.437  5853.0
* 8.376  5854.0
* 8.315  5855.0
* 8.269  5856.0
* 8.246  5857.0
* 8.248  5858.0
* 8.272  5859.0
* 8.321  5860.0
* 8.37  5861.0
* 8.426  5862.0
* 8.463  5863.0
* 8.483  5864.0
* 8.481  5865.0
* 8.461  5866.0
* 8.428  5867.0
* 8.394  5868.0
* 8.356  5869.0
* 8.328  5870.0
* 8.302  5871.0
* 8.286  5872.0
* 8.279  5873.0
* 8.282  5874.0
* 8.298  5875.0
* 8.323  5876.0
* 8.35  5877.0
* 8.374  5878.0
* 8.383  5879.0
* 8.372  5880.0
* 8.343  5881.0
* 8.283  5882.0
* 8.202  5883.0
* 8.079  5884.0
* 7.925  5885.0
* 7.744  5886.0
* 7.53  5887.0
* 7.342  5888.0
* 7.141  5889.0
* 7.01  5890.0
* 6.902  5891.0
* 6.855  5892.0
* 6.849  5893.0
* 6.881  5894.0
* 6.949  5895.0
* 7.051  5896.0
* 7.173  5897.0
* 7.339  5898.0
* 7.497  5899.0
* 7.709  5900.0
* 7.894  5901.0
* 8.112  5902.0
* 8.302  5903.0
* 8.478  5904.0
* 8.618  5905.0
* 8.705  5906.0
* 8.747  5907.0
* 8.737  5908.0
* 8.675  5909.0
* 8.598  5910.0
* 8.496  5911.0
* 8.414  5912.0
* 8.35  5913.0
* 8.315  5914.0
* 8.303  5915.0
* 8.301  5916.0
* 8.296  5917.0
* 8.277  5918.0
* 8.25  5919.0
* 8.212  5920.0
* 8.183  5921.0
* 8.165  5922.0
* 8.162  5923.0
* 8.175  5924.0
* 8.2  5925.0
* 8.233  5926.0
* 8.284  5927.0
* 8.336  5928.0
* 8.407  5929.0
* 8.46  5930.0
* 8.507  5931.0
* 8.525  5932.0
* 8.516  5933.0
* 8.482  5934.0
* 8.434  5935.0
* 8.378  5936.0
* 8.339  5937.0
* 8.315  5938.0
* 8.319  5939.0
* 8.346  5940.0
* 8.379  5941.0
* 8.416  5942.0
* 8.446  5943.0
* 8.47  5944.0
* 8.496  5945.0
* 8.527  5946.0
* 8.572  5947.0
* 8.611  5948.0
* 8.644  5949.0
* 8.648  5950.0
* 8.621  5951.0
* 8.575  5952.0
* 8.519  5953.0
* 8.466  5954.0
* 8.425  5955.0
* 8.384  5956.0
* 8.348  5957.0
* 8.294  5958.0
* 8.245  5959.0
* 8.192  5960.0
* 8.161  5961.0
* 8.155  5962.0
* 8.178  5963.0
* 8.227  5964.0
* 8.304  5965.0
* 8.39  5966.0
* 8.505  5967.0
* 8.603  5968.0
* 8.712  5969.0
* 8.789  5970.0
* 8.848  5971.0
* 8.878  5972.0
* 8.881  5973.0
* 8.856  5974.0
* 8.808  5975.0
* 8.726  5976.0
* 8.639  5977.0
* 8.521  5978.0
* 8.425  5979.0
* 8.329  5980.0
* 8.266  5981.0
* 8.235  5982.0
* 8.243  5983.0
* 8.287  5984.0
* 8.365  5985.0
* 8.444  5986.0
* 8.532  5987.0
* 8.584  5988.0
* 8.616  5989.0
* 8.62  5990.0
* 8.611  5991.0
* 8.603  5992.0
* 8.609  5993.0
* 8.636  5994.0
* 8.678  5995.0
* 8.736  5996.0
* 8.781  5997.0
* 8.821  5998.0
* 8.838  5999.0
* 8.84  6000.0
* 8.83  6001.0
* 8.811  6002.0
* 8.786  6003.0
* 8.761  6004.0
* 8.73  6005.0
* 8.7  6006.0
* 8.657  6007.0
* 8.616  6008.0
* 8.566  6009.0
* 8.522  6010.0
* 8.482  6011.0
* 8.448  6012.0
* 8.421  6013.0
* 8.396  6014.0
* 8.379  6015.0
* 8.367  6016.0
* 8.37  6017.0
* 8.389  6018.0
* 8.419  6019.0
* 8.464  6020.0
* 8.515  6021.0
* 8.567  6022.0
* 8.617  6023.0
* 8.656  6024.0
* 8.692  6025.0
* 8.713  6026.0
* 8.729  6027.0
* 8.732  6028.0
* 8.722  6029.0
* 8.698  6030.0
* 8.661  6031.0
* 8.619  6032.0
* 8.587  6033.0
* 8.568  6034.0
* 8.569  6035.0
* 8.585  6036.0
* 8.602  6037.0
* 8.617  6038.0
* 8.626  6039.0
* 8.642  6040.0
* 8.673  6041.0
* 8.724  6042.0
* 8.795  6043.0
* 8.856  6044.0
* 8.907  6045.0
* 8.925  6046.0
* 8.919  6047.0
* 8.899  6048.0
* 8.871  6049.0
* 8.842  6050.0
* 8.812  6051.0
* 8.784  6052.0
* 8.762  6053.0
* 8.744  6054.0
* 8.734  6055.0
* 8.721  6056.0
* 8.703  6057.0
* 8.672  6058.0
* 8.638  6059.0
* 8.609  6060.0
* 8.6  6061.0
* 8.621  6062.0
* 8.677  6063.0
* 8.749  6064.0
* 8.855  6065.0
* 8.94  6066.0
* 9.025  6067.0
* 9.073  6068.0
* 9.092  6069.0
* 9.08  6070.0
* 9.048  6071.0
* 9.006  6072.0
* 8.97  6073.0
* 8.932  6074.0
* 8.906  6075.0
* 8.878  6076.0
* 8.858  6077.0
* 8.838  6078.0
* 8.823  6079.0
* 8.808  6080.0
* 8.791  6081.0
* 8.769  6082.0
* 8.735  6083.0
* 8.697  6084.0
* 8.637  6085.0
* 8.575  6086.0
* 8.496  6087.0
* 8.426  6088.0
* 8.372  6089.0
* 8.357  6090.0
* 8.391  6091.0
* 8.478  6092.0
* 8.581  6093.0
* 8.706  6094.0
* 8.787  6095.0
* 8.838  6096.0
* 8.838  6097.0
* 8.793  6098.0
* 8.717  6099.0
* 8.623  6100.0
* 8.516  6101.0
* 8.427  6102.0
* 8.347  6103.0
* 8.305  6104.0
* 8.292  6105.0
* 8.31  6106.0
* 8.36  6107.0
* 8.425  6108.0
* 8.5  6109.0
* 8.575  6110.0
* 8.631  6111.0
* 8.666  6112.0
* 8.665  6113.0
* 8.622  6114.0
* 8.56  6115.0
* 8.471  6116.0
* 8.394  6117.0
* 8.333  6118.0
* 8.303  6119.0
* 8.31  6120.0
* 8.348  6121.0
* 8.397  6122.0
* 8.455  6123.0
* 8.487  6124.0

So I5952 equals 0.05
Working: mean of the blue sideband 9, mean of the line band 8.46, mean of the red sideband 8.74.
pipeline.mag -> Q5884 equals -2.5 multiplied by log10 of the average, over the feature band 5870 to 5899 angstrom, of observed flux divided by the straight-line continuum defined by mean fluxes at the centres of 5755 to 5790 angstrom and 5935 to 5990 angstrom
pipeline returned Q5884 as 0.10 mag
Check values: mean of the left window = 8.45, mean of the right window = 8.47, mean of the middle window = 7.75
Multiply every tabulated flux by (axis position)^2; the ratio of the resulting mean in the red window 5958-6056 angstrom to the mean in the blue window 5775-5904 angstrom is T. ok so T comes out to 1.08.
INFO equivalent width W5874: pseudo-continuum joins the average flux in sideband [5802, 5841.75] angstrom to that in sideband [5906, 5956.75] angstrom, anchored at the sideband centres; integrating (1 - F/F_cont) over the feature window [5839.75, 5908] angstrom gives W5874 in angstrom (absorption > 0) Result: 4.6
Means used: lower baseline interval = 8.99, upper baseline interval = 8.42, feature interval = 8.14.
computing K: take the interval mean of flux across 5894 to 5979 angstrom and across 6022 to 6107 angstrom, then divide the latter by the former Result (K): 1.0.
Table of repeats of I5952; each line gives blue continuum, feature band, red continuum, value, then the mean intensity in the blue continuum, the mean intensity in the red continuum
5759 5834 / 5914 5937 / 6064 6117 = 0.05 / 8.71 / 8.68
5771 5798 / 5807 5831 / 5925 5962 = -0.08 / 8.35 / 8.42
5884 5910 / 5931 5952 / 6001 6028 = -0.06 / 7.71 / 8.58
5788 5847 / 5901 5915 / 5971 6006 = 0.03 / 8.86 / 8.63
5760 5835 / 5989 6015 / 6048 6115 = 0.01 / 8.72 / 8.7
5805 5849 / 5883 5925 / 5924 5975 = 0.09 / 8.94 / 8.46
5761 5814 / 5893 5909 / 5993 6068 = 0.10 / 8.57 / 8.68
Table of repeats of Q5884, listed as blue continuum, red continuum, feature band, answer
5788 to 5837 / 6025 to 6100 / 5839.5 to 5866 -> 0.05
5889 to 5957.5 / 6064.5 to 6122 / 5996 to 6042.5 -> -0.02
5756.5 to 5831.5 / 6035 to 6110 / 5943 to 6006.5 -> 0.02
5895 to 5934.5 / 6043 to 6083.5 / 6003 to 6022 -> 0.01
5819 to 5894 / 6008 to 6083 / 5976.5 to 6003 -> 0.01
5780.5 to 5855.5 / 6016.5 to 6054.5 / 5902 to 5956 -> 0.04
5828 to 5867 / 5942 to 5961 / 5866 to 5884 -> 0.04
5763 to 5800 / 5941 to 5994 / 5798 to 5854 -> -0.06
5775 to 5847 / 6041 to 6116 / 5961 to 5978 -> 0.02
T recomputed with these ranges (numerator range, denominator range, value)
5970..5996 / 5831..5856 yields 1.03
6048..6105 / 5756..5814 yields 1.12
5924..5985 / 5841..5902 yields 1.07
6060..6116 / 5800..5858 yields 1.07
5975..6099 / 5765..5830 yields 1.08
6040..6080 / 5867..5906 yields 1.19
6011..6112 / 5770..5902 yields 1.11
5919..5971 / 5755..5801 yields 1.05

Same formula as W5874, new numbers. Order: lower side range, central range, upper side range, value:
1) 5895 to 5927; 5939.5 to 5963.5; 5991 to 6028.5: -0.2 angstrom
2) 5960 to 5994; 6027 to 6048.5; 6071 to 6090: -0.2 angstrom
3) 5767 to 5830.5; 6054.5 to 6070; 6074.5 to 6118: -0.3 angstrom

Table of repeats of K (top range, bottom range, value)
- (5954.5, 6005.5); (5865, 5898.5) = 1.09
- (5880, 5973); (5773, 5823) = 0.95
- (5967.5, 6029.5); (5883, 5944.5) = 1.07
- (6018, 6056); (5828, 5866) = 1.00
